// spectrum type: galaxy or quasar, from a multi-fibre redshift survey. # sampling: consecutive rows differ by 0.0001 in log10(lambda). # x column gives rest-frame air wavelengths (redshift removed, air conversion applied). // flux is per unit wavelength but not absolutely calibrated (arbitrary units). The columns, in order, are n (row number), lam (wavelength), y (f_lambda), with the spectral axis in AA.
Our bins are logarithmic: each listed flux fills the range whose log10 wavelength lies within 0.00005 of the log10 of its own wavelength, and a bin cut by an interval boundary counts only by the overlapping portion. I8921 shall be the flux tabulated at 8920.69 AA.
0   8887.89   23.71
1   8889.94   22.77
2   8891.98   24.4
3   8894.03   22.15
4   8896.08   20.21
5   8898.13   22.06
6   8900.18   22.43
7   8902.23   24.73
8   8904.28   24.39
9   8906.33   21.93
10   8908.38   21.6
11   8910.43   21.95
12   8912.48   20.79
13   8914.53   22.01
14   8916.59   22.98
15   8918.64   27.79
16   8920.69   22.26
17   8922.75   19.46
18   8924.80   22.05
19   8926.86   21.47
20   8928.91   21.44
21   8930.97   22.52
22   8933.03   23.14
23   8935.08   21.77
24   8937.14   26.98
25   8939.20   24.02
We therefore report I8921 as 22.26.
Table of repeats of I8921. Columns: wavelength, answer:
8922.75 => 19.46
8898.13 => 22.06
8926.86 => 21.47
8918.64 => 27.79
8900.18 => 22.43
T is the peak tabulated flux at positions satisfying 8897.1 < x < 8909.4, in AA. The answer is 24.73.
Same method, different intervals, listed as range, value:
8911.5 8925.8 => 27.79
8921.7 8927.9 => 22.05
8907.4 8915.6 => 22.01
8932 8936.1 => 23.14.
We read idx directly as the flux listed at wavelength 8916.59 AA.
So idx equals 22.98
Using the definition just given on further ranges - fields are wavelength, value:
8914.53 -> 22.01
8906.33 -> 21.93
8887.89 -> 23.71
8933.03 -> 23.14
